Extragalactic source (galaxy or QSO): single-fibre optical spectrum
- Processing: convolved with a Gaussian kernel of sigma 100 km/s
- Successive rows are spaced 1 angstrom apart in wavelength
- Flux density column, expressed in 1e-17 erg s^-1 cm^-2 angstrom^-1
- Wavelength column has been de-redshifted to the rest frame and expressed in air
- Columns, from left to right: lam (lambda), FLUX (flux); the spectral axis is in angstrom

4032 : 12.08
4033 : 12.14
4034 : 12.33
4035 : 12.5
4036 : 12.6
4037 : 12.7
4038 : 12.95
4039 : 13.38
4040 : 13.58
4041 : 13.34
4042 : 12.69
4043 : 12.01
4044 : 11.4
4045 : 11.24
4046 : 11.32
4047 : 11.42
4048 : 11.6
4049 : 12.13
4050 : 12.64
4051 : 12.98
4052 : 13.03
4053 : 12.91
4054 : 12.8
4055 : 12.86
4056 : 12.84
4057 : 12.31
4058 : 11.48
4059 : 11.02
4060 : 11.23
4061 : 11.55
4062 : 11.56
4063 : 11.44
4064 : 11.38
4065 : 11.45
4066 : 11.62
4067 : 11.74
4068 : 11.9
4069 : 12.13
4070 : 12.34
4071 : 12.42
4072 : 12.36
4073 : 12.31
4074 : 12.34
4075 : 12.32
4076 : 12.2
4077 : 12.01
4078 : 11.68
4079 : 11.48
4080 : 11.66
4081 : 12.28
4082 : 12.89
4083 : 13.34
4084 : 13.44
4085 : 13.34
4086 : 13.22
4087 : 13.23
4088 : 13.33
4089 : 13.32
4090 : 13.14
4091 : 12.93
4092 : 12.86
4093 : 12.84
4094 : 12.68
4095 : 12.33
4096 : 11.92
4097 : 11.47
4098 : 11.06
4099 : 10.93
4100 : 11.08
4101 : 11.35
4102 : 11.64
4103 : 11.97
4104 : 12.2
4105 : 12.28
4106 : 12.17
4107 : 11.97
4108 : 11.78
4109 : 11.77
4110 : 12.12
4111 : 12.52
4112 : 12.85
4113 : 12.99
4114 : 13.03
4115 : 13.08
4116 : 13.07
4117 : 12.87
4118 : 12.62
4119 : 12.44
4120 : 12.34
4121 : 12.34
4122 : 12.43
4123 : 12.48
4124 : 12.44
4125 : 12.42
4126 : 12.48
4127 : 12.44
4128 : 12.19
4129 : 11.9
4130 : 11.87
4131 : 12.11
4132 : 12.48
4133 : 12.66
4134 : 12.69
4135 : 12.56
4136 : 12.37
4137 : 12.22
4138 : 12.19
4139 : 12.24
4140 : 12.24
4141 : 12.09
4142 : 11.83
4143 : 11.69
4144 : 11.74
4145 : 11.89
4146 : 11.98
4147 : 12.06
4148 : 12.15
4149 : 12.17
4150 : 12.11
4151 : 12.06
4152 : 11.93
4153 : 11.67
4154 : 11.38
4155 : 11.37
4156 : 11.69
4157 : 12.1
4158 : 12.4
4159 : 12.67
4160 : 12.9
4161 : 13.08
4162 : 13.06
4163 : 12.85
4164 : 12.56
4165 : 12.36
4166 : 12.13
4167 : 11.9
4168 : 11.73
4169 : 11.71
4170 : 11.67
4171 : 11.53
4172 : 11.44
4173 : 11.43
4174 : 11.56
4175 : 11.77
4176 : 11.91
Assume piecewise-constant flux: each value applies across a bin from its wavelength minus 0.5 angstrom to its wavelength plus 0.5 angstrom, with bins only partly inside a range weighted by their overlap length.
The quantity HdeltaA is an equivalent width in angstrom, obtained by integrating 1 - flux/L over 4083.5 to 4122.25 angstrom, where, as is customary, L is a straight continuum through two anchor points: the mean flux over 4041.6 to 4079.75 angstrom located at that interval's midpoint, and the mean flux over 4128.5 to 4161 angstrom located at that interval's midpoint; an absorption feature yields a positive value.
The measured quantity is -1.2 angstrom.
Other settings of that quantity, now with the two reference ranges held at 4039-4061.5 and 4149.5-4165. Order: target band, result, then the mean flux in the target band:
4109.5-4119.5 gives -0.42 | 12.8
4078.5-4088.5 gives -0.48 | 12.8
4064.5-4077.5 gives 0.15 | 12.1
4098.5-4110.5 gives 0.46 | 11.8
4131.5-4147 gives 0.08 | 12.2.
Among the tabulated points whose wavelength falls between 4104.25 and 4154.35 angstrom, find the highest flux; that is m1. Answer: 13.08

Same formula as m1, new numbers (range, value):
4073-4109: 13.44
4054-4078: 12.86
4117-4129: 12.87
